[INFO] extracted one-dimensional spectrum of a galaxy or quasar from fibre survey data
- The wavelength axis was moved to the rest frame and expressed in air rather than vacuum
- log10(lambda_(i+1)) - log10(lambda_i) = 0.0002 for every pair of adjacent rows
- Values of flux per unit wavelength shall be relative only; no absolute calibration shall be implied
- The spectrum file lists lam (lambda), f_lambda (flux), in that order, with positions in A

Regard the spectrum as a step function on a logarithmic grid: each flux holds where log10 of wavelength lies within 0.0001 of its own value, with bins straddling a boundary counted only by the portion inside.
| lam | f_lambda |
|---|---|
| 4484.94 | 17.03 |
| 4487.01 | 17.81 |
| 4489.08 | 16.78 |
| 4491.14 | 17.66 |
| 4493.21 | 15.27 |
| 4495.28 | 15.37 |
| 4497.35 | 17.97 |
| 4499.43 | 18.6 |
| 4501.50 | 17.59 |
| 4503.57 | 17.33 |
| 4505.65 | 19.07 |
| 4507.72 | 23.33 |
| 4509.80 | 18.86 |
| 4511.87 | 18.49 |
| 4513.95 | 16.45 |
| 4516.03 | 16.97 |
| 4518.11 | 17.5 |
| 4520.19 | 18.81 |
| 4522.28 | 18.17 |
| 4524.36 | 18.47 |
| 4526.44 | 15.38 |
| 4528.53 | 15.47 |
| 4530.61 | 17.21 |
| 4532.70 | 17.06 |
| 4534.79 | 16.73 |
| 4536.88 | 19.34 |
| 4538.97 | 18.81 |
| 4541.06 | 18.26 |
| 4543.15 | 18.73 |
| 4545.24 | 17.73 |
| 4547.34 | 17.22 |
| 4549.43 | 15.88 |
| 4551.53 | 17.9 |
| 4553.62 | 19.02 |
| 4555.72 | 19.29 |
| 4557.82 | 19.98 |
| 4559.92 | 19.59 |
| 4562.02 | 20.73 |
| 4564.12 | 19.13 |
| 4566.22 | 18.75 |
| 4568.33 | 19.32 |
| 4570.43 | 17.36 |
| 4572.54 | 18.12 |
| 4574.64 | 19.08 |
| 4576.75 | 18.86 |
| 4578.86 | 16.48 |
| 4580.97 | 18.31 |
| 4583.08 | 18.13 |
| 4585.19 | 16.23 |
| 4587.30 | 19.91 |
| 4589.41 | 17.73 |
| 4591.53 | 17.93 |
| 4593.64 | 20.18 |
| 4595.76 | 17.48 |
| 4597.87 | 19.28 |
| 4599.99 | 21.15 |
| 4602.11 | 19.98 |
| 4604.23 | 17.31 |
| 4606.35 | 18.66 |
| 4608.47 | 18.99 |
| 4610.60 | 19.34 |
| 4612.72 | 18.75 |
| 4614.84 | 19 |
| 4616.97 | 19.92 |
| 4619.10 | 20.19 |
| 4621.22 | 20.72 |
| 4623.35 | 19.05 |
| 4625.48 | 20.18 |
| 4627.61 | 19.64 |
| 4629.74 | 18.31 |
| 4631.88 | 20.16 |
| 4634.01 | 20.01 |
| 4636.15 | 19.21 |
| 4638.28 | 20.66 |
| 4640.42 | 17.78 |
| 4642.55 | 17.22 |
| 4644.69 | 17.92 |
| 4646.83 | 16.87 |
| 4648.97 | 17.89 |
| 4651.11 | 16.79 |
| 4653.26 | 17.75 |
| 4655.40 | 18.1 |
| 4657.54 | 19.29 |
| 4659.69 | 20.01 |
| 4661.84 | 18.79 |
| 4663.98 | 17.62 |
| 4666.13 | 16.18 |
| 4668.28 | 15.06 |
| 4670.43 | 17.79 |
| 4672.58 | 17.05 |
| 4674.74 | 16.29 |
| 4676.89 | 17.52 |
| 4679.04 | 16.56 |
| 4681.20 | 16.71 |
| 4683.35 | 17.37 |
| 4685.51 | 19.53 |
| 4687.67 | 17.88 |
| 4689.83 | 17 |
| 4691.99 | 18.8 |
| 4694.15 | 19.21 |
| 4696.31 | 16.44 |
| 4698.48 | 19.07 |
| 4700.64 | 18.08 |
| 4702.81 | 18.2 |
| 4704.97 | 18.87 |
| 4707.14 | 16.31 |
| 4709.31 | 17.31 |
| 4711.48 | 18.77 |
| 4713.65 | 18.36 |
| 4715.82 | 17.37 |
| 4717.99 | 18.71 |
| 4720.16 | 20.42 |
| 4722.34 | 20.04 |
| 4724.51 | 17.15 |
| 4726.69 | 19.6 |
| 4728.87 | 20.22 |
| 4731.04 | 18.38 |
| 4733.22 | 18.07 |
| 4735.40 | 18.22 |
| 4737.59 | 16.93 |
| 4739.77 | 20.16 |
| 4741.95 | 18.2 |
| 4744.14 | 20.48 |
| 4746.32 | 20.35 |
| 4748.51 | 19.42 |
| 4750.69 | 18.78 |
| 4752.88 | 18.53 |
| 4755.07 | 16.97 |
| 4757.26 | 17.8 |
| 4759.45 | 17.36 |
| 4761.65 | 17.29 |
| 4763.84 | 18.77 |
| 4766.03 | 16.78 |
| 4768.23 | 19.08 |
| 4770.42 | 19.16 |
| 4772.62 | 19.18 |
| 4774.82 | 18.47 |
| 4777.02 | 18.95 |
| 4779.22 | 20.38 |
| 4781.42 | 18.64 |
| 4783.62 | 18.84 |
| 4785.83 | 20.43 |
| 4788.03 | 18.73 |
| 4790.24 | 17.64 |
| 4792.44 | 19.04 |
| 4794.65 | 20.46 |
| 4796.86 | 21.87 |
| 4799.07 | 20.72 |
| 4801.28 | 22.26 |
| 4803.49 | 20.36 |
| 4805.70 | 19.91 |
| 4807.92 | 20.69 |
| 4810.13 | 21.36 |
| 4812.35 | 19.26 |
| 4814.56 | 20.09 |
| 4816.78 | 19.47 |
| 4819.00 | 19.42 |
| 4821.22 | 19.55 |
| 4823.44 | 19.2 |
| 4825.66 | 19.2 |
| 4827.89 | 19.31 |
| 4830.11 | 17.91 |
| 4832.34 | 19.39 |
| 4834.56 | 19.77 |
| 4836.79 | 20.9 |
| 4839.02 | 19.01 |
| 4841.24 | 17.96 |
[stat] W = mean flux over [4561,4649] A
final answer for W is 18.9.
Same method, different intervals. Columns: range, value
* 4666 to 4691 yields 17.1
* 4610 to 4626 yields 19.6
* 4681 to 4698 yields 18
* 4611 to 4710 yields 18.2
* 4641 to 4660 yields 17.9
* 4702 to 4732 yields 18.6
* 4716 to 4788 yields 18.8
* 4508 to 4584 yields 18.2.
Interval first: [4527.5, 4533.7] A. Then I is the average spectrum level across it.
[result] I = 16.6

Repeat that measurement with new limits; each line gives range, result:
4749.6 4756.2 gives 18.1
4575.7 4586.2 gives 17.6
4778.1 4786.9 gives 19.6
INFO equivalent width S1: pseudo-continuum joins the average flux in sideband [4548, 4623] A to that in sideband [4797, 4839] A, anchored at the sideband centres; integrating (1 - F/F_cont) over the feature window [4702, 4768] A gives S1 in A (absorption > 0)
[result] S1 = 3.6 A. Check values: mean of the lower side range 18.8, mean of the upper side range 19.9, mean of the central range 18.5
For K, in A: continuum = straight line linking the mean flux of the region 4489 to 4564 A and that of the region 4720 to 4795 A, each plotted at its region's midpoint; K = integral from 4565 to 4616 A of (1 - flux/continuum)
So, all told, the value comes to -1.1 A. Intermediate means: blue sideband 18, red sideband 18.8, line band 18.6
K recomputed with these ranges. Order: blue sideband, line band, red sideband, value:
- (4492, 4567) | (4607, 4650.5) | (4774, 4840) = -1.0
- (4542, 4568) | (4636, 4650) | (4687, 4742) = 0.3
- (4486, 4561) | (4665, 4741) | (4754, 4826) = 3.5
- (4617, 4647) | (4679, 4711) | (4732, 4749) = 2.0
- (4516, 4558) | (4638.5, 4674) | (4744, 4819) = 1.6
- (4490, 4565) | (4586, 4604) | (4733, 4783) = -0.9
